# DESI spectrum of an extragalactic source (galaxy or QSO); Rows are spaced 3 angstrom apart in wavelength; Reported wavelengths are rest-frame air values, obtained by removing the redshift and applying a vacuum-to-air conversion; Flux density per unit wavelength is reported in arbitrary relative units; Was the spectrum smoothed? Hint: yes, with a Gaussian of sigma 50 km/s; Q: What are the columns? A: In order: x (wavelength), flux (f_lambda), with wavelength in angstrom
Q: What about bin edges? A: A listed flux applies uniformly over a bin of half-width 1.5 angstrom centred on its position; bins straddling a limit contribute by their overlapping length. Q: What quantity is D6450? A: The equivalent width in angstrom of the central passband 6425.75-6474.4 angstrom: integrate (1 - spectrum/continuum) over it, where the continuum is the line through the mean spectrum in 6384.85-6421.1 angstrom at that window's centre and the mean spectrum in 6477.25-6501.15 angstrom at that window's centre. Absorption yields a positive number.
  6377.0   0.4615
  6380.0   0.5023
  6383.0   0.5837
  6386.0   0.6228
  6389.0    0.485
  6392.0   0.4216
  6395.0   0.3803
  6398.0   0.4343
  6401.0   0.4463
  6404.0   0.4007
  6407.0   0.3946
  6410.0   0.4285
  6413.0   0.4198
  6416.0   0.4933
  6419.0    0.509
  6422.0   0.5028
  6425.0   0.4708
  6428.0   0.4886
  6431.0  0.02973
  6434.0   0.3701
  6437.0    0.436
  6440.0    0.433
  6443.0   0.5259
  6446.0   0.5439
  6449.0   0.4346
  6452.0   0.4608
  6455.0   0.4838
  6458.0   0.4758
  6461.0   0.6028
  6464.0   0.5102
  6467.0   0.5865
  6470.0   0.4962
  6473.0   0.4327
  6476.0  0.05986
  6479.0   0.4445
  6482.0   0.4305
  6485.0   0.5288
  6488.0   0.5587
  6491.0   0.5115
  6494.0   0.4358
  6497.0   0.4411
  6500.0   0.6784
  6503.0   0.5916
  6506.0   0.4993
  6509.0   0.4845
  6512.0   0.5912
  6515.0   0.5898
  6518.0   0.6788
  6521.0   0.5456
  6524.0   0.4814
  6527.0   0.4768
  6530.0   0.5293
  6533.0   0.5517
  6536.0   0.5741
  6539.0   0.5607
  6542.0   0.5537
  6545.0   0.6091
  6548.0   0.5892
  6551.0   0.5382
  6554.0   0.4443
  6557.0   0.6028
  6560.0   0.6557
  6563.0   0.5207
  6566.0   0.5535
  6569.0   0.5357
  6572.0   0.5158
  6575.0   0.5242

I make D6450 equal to 2.04 angstrom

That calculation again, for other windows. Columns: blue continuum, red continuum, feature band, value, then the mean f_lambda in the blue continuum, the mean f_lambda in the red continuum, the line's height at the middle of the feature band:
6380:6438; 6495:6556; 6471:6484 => 3.9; 0.439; 0.55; 0.504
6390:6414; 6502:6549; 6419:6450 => 1.8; 0.417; 0.556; 0.454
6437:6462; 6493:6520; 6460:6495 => 3.8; 0.489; 0.557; 0.522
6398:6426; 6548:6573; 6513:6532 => -1.0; 0.45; 0.549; 0.524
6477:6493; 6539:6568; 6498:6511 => -1.5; 0.479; 0.562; 0.503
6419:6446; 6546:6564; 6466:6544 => -1.2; 0.42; 0.561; 0.504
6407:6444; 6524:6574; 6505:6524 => -1.7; 0.423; 0.548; 0.513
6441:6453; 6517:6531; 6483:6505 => -0.5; 0.49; 0.538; 0.519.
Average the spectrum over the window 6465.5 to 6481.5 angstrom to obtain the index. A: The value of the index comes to 0.406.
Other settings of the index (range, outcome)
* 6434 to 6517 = 0.49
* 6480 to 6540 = 0.536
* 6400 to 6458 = 0.436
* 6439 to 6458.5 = 0.481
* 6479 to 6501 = 0.504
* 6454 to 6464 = 0.521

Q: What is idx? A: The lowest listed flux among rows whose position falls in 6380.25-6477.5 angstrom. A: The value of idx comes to 0.02973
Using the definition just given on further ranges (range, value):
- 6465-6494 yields 0.05986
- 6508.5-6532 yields 0.4768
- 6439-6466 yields 0.433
